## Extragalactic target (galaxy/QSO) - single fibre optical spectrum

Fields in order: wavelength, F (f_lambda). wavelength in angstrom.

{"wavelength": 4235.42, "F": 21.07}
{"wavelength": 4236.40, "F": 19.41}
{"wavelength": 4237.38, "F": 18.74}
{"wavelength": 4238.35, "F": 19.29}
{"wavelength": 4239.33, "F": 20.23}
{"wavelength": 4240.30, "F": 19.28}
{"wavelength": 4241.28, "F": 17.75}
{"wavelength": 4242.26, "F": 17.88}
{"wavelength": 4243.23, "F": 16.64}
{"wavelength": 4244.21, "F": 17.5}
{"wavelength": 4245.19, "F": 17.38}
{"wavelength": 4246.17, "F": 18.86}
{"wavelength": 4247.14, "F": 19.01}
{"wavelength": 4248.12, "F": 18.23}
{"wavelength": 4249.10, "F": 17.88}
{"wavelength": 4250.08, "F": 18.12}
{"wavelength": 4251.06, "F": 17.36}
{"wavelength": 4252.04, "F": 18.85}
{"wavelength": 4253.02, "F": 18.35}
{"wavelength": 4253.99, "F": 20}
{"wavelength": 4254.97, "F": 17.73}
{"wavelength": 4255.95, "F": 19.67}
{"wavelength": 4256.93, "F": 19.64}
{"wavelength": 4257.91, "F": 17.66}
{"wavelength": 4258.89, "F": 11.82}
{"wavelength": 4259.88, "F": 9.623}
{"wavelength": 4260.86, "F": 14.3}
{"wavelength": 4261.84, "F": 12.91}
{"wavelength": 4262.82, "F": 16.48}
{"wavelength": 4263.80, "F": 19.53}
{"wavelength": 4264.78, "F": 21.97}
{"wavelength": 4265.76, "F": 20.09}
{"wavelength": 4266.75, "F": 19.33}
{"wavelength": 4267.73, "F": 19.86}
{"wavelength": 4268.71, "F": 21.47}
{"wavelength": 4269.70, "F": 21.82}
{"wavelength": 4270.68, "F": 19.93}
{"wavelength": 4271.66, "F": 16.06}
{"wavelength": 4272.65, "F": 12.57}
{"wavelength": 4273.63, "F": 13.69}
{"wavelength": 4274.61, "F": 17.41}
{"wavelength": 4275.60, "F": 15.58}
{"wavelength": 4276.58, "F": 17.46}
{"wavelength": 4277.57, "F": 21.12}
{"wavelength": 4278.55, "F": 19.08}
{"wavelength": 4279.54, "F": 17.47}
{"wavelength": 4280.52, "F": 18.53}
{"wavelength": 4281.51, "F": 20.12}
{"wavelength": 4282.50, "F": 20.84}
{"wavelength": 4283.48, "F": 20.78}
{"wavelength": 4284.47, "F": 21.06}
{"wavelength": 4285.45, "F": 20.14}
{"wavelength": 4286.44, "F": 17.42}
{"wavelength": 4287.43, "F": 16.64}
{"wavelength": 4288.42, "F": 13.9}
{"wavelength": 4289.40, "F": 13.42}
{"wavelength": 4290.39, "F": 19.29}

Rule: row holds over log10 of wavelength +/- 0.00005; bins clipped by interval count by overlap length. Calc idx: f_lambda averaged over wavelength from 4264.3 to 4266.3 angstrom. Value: 20.9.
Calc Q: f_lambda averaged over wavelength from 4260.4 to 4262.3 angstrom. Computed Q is 13.6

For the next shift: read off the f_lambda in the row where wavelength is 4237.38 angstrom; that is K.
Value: 18.74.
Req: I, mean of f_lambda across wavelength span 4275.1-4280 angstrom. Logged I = 18.1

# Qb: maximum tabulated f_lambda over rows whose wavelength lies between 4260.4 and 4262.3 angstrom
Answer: 14.3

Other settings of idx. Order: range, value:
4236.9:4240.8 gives 19.4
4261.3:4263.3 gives 14.7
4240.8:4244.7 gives 17.4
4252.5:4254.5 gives 19.2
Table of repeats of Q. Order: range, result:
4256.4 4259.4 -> 16.3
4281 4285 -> 20.7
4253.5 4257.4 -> 19.3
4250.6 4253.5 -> 18.2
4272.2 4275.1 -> 14.6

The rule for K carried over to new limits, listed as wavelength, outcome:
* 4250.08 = 18.12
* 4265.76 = 20.09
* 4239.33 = 20.23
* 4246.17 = 18.86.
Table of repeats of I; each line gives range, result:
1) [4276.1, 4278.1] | 19.3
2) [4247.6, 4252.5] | 18.1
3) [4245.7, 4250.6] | 18.4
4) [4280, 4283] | 19.8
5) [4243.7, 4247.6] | 18.2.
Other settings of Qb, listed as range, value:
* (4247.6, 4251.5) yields 18.23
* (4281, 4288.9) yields 21.06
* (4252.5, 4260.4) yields 20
